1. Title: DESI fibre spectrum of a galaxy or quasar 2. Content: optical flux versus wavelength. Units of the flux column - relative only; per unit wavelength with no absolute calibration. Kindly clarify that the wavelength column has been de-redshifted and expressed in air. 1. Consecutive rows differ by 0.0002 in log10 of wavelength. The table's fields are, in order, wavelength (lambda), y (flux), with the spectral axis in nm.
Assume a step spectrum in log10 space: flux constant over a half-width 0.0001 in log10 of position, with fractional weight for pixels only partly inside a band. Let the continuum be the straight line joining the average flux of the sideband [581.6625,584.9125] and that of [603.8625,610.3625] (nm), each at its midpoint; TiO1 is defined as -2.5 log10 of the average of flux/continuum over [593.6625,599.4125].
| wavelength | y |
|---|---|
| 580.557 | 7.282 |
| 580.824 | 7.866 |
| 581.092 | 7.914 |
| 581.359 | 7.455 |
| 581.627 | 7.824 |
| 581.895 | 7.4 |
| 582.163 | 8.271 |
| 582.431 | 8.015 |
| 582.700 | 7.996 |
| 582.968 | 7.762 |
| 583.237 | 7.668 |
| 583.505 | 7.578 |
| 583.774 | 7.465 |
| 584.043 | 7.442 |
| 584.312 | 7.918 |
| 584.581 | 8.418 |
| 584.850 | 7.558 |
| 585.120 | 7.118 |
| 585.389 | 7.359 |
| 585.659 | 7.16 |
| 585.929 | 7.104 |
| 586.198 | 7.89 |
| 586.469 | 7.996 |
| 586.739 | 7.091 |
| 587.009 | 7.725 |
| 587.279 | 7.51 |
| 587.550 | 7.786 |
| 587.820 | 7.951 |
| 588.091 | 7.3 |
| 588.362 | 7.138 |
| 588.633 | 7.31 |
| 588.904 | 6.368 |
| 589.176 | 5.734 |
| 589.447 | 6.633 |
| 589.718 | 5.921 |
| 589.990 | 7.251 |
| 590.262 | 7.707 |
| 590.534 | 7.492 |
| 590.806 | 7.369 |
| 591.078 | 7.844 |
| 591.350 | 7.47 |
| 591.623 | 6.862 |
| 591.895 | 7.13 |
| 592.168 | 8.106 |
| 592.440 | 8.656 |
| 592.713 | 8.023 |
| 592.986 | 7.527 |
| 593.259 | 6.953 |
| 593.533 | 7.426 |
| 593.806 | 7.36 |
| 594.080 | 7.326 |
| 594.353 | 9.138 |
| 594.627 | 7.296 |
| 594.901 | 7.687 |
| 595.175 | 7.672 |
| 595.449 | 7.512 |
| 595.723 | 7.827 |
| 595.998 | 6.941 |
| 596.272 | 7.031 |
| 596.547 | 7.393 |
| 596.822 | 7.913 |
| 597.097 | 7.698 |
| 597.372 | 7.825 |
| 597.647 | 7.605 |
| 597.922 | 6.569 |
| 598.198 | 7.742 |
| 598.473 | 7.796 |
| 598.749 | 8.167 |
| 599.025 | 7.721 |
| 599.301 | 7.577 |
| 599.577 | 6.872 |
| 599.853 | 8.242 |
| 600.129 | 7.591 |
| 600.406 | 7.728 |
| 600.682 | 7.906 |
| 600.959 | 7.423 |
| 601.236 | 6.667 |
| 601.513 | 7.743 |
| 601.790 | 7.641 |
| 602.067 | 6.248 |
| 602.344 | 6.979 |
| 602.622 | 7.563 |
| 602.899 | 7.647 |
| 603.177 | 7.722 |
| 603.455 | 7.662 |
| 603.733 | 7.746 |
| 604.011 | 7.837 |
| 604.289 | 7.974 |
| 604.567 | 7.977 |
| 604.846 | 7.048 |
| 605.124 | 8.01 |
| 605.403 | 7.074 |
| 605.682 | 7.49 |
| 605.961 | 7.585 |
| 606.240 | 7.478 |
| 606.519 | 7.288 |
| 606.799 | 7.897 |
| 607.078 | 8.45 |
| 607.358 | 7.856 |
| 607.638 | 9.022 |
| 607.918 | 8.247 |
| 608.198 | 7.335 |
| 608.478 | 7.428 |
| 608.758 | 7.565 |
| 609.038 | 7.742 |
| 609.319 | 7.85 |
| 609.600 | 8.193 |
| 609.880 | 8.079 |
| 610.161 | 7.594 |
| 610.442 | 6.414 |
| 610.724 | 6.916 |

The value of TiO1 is 0.02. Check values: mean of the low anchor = 7.8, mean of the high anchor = 7.77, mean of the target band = 7.61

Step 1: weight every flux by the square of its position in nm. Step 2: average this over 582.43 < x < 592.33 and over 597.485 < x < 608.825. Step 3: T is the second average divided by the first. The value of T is 1.08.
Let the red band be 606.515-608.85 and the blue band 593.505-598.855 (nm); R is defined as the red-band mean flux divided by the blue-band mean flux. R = 1.0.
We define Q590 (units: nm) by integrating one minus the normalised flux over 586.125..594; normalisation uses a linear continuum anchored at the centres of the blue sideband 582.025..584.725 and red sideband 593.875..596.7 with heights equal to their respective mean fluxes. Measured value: 0.346 nm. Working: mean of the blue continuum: 7.85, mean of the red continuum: 7.58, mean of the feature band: 7.36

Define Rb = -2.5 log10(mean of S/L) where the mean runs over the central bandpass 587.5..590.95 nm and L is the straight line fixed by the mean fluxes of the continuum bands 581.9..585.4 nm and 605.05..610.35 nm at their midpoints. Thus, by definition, 0.10 mag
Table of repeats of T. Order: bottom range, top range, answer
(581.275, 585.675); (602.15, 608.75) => 1.08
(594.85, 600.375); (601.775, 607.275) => 1.02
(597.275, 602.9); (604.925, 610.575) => 1.06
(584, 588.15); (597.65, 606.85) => 1.05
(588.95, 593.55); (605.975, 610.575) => 1.13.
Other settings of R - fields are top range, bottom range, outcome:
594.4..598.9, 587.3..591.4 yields 1.06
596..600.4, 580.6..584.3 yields 0.98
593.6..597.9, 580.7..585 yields 0.97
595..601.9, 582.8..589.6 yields 1.02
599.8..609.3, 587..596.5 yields 1.03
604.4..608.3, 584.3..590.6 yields 1.07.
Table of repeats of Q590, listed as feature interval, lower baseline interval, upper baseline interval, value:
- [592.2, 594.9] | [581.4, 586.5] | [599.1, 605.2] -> -0.06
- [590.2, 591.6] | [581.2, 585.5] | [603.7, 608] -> 0.04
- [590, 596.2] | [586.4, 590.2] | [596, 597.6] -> -0.21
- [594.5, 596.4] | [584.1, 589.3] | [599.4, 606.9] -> 0.01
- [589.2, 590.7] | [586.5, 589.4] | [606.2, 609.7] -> 0.07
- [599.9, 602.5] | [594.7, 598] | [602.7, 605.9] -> 0.08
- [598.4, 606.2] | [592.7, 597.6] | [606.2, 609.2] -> 0.18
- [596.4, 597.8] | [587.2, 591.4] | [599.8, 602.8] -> -0.07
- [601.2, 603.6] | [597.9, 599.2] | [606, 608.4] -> 0.14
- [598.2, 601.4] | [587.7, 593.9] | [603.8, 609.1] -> -0.03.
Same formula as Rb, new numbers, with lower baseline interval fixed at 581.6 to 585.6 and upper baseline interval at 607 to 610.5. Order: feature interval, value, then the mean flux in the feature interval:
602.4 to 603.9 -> 0.026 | 7.63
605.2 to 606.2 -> 0.057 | 7.43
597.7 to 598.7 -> 0.047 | 7.46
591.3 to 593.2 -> 0.013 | 7.66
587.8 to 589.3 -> 0.124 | 6.9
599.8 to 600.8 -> -0.005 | 7.84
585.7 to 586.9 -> 0.032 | 7.5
